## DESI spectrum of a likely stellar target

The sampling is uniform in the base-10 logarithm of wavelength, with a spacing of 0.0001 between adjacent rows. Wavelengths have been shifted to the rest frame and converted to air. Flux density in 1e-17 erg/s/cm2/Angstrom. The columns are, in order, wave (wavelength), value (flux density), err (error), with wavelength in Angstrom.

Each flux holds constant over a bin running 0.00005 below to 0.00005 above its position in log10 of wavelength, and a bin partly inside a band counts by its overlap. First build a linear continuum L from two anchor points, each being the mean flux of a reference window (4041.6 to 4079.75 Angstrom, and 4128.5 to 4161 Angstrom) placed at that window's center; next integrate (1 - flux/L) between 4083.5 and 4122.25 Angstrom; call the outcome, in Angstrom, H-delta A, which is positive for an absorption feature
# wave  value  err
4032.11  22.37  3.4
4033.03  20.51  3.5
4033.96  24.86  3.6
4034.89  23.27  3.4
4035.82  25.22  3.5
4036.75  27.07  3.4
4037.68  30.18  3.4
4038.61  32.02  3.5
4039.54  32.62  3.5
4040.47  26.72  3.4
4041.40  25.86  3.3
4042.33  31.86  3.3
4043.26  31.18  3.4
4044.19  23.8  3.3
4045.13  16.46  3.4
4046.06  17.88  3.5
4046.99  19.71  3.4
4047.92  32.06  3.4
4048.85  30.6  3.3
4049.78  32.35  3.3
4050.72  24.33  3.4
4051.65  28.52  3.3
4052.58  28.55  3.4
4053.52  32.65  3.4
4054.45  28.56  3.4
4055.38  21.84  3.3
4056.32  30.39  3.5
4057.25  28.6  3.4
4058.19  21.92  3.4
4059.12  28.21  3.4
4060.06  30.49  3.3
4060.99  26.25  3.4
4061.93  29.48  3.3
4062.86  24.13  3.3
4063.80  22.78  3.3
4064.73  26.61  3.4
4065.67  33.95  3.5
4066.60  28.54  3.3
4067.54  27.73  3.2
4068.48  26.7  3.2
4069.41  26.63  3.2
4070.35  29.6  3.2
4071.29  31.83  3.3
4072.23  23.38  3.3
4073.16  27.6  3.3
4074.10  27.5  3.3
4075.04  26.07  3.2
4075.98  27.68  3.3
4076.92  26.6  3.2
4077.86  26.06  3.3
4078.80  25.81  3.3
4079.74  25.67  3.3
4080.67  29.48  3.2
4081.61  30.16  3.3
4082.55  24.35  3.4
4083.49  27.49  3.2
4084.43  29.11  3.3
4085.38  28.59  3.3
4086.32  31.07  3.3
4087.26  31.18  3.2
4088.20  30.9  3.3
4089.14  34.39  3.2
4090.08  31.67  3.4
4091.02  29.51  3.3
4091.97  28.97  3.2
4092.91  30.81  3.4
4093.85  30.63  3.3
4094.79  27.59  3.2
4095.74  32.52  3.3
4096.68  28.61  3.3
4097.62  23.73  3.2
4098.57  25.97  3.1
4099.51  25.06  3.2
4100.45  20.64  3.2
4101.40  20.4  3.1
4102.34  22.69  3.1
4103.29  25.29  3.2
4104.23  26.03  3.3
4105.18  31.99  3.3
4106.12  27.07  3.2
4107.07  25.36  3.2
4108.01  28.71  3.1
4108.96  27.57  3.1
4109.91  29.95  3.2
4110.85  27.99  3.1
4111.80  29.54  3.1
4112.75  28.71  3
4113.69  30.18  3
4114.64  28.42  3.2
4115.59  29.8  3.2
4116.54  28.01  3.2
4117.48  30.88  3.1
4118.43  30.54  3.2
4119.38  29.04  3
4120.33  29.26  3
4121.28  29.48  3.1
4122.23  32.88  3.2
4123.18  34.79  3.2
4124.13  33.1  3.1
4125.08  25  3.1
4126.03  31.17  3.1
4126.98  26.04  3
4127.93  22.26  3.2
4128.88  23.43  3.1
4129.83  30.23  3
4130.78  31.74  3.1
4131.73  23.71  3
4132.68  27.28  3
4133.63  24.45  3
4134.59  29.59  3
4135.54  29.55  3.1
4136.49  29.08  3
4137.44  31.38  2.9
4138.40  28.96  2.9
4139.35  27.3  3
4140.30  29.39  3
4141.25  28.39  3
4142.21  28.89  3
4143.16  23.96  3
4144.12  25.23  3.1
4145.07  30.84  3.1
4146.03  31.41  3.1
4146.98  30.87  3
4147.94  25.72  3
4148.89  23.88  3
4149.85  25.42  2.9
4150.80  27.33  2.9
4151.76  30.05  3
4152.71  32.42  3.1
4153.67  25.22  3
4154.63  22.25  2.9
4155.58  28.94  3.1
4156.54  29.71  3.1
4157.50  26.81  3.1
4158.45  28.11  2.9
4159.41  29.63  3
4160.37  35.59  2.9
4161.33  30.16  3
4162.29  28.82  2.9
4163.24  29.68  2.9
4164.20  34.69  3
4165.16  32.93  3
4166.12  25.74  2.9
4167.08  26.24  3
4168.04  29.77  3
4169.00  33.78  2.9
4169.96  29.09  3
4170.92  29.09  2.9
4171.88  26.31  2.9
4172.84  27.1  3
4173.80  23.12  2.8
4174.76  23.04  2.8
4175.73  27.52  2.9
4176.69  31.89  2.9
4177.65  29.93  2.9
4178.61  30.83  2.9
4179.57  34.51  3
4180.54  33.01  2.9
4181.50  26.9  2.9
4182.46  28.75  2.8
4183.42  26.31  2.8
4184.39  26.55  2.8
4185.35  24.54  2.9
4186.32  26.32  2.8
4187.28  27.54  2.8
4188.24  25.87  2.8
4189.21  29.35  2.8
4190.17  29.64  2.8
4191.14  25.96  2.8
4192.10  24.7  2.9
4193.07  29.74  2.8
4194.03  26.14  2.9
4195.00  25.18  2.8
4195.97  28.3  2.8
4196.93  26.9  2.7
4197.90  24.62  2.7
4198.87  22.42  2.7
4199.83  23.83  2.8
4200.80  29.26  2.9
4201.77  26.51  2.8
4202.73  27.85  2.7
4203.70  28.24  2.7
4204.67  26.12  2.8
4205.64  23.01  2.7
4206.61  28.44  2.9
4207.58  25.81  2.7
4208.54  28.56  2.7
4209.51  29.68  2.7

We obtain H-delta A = -1.2 Angstrom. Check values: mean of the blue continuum 27.1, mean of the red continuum 28.2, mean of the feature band 28.5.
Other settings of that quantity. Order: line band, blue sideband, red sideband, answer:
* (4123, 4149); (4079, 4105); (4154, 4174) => 0.41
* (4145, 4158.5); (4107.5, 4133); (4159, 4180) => 0.67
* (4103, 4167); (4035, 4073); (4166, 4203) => -2.61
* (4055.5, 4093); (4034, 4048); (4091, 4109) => -2.17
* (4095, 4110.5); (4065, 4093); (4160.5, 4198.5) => 1.16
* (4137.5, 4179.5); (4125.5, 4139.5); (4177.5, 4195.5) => -1.14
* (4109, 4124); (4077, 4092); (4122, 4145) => -0.78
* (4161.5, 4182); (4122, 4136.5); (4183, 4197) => -1.47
